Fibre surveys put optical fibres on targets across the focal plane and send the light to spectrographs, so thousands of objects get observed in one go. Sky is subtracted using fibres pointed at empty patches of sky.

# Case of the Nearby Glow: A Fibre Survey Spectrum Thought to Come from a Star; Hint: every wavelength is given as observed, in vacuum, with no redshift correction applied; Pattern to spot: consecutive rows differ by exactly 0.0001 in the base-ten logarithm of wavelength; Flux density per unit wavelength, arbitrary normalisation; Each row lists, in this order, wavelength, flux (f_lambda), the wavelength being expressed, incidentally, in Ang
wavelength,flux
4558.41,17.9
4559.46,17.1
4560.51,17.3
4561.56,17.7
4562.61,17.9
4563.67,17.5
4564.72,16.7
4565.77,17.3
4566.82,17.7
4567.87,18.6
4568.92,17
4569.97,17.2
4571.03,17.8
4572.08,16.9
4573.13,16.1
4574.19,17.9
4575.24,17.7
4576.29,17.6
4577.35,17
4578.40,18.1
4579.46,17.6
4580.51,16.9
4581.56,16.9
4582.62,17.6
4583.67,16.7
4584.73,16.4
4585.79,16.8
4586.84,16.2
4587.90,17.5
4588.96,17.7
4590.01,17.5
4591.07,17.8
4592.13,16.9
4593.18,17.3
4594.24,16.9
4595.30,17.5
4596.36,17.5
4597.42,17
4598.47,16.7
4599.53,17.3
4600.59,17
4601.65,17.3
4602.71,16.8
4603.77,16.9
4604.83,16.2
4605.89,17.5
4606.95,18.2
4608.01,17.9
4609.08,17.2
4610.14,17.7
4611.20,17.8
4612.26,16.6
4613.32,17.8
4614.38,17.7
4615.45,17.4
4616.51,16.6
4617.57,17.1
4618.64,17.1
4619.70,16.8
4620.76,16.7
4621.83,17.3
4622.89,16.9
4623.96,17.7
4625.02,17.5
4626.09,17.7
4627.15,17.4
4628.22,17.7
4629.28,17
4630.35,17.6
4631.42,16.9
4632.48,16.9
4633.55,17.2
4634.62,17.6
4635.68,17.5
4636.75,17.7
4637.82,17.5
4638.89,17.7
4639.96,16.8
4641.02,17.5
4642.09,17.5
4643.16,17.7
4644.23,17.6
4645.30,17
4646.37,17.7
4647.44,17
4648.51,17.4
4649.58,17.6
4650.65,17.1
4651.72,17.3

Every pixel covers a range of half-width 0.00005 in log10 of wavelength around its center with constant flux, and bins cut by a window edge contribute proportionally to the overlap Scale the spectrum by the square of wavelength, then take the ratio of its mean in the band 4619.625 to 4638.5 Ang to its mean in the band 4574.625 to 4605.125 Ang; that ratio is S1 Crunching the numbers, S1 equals 1.0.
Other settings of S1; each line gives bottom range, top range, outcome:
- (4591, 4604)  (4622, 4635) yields 1.03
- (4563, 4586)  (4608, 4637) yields 1.02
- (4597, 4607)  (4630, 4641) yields 1.03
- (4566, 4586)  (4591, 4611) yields 1.01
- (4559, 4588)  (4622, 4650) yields 1.04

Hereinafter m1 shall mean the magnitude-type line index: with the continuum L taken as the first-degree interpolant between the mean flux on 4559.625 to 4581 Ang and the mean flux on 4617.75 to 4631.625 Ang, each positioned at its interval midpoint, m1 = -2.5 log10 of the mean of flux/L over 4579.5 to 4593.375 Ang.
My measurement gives 0.016 mag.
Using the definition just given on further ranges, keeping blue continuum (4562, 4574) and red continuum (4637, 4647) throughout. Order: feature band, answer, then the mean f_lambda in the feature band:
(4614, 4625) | 0.02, 17.1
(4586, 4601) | 0.01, 17.2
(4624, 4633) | 0.00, 17.4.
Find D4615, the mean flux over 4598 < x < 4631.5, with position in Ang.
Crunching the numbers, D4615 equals 17.3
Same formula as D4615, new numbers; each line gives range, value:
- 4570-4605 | 17.2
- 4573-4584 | 17.3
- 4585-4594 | 17.2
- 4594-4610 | 17.2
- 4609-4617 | 17.4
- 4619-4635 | 17.3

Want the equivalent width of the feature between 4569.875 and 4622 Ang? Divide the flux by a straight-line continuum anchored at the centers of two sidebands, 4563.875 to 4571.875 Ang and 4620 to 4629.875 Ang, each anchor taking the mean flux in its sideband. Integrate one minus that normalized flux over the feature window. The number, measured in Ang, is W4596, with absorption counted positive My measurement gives 0.5 Ang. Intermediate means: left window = 17.5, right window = 17.3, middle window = 17.2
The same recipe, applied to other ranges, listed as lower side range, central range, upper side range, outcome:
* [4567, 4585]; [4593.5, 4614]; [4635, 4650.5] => 0.1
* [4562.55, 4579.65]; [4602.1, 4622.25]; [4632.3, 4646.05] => 0.2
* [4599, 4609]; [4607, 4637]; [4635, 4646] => 0.0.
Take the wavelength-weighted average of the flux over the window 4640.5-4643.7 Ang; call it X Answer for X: 17.6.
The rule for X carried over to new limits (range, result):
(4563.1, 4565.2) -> 17.1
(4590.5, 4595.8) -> 17.3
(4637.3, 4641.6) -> 17.4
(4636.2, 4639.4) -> 17.6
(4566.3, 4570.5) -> 17.6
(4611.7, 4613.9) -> 17.3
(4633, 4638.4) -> 17.5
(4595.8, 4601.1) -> 17.1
